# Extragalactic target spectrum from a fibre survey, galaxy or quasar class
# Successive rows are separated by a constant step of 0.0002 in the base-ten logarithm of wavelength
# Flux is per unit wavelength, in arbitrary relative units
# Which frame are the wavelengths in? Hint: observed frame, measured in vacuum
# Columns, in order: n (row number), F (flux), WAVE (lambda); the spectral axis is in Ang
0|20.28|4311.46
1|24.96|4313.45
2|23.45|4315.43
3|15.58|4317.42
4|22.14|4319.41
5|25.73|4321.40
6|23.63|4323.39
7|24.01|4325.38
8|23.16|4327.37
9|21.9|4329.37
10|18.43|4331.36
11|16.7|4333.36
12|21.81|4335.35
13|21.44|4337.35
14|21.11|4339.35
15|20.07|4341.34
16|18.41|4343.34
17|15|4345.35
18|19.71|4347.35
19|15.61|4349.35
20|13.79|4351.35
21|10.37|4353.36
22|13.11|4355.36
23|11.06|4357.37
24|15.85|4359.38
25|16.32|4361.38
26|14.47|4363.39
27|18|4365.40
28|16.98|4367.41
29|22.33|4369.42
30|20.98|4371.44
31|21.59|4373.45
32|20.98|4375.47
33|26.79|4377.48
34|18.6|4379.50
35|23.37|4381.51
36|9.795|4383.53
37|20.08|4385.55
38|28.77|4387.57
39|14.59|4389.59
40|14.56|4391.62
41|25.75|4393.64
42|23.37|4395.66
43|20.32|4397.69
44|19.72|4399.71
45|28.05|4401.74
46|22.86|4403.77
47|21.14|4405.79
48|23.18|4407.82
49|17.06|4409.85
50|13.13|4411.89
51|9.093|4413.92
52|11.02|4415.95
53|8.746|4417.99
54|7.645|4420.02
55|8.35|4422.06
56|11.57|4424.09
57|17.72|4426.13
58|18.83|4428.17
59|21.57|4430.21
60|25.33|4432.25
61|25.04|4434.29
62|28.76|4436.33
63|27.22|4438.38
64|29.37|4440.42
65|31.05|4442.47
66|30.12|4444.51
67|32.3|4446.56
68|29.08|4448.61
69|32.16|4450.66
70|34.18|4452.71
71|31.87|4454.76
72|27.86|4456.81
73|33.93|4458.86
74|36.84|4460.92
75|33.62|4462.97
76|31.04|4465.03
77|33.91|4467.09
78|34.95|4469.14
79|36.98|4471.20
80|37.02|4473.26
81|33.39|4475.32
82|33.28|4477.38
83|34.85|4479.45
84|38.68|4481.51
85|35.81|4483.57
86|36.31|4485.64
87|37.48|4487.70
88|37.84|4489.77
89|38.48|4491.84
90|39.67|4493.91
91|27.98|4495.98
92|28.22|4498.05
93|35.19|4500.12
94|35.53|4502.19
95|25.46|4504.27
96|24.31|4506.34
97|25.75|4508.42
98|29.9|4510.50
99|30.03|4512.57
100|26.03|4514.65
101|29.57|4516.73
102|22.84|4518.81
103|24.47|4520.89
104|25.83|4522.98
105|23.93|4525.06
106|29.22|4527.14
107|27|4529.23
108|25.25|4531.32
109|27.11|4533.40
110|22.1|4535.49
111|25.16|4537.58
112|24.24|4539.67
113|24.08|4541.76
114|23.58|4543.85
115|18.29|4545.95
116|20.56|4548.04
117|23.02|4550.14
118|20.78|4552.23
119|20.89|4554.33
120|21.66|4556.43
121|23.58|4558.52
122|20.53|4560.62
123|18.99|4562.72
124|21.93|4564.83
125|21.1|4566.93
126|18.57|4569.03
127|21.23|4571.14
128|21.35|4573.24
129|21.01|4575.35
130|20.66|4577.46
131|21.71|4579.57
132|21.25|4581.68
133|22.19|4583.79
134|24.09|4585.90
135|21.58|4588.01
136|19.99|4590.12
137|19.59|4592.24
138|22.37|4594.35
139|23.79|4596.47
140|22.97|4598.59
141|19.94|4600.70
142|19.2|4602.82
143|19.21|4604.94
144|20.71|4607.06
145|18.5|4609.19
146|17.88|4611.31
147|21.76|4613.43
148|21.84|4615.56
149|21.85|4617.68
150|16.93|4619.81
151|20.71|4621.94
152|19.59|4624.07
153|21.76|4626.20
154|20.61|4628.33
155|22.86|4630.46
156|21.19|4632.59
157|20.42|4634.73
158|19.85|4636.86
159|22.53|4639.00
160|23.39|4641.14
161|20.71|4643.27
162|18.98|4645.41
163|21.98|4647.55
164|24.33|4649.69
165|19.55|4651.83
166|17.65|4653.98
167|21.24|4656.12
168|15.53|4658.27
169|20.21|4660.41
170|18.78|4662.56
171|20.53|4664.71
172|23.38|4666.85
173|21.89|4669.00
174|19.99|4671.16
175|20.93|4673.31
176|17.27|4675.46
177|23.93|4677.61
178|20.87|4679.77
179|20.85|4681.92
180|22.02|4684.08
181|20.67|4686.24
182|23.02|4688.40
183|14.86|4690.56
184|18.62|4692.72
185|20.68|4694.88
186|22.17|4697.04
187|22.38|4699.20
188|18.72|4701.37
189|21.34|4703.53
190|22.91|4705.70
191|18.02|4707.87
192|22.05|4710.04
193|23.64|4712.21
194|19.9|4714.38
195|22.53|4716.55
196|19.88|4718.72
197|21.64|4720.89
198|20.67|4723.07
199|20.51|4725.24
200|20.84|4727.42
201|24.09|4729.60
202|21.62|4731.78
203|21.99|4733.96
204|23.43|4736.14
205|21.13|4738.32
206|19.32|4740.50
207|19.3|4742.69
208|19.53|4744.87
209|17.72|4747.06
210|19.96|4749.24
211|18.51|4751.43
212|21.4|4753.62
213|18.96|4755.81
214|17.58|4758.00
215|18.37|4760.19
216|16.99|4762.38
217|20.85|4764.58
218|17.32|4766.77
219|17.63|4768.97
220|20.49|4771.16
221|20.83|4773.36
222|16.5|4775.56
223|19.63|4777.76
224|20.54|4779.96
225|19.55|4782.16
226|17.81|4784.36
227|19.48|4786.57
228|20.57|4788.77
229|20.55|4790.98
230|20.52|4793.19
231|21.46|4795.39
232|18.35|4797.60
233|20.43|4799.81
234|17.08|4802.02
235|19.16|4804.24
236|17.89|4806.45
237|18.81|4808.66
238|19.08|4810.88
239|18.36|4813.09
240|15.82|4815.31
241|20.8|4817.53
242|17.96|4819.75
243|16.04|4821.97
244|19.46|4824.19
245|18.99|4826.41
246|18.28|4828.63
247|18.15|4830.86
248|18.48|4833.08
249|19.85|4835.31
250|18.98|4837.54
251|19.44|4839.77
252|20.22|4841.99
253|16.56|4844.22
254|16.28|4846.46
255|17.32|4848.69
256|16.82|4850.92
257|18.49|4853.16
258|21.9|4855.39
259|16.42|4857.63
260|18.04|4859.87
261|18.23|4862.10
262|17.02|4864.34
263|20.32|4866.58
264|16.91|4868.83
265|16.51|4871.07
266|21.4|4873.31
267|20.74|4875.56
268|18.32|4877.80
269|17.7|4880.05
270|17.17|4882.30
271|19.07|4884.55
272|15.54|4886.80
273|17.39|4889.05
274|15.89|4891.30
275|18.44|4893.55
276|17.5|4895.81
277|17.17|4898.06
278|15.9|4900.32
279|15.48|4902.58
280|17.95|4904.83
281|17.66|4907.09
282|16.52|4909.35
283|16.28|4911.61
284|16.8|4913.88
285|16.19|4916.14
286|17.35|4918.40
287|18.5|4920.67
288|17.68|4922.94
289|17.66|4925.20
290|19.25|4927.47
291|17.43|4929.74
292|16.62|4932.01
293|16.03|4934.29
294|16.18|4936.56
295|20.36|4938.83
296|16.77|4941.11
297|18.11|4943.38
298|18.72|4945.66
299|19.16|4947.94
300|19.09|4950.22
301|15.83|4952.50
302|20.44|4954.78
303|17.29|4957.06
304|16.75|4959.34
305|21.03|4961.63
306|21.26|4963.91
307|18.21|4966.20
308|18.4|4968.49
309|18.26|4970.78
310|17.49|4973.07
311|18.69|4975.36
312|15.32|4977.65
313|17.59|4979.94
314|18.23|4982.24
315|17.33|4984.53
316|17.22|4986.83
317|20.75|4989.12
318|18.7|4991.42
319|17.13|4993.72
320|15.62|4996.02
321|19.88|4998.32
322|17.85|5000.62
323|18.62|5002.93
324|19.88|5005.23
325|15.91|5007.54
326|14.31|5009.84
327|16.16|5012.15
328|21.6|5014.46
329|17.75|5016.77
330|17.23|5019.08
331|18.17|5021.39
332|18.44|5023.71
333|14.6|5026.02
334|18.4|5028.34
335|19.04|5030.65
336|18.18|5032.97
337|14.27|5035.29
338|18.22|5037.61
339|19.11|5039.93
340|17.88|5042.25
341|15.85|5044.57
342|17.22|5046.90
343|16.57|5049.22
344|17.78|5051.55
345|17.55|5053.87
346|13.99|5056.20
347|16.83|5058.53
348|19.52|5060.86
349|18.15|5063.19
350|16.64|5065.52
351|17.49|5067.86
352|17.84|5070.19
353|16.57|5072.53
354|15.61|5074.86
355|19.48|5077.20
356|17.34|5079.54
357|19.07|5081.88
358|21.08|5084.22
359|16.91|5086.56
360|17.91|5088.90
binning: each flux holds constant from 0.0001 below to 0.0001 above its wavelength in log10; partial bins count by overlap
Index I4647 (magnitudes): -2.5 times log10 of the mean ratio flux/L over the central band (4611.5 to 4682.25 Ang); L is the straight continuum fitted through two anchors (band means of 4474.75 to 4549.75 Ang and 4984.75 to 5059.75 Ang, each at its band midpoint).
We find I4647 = 0.25 mag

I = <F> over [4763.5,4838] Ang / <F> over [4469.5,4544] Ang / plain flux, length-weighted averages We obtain 0.6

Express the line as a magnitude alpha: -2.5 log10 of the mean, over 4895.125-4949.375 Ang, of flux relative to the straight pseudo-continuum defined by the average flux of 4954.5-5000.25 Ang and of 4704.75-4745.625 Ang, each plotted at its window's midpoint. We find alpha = 0.089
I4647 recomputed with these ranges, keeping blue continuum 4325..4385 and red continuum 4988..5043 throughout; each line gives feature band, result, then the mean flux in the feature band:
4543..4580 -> -0.16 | 21.1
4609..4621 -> -0.10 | 19.9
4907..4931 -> 0.03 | 17.4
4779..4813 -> -0.08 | 19.4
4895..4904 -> 0.09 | 16.5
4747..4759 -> -0.07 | 19.2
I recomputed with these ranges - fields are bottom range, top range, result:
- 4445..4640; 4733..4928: 0.71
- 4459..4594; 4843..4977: 0.66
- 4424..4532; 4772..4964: 0.60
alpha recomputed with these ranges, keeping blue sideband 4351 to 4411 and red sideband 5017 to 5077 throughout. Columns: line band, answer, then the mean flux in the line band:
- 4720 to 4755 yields -0.14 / 20.7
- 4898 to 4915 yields 0.06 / 16.7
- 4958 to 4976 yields -0.07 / 18.7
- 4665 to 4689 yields -0.16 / 21.3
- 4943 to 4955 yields -0.05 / 18.4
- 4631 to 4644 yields -0.16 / 21.4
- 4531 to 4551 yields -0.24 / 23.3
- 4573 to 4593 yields -0.15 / 21.4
